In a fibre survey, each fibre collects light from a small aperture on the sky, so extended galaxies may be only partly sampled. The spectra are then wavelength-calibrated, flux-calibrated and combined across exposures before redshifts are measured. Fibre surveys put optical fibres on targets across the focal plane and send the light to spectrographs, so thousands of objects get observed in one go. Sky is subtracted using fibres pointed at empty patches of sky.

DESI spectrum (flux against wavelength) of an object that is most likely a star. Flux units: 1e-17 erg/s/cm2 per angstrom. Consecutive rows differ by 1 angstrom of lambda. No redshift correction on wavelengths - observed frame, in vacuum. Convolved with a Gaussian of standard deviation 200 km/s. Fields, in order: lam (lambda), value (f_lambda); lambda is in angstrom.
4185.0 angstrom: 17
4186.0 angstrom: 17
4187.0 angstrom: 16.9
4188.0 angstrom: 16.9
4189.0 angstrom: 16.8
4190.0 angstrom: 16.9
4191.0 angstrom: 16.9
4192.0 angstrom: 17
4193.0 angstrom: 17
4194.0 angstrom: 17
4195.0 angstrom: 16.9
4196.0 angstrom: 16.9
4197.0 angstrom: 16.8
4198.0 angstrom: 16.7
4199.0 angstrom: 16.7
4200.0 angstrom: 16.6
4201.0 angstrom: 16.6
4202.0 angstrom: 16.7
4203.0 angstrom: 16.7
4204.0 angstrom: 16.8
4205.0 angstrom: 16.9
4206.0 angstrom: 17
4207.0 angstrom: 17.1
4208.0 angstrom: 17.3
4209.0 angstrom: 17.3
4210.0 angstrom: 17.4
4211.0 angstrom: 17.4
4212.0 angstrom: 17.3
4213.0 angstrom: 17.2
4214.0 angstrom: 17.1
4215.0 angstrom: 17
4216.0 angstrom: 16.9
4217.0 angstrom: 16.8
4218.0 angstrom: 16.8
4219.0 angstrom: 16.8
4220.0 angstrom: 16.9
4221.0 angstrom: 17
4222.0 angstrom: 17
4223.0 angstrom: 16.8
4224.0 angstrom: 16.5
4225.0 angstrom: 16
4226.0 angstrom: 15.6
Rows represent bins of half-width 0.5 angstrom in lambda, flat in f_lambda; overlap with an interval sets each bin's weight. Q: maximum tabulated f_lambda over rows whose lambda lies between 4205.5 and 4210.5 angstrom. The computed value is 17.4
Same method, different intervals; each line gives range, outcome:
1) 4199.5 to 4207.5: 17.1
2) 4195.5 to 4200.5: 16.9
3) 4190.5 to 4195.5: 17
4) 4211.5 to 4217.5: 17.3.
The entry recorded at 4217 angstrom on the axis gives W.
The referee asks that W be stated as 16.8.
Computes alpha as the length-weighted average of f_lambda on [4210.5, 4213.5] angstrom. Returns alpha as 17.3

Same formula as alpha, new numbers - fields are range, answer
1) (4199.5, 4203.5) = 16.6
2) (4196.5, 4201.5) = 16.7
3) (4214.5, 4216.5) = 16.9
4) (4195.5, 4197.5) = 16.9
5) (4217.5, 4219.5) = 16.8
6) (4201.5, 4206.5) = 16.8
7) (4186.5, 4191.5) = 16.9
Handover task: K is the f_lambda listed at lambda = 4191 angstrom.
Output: 16.9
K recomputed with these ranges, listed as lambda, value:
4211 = 17.4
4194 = 17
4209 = 17.3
